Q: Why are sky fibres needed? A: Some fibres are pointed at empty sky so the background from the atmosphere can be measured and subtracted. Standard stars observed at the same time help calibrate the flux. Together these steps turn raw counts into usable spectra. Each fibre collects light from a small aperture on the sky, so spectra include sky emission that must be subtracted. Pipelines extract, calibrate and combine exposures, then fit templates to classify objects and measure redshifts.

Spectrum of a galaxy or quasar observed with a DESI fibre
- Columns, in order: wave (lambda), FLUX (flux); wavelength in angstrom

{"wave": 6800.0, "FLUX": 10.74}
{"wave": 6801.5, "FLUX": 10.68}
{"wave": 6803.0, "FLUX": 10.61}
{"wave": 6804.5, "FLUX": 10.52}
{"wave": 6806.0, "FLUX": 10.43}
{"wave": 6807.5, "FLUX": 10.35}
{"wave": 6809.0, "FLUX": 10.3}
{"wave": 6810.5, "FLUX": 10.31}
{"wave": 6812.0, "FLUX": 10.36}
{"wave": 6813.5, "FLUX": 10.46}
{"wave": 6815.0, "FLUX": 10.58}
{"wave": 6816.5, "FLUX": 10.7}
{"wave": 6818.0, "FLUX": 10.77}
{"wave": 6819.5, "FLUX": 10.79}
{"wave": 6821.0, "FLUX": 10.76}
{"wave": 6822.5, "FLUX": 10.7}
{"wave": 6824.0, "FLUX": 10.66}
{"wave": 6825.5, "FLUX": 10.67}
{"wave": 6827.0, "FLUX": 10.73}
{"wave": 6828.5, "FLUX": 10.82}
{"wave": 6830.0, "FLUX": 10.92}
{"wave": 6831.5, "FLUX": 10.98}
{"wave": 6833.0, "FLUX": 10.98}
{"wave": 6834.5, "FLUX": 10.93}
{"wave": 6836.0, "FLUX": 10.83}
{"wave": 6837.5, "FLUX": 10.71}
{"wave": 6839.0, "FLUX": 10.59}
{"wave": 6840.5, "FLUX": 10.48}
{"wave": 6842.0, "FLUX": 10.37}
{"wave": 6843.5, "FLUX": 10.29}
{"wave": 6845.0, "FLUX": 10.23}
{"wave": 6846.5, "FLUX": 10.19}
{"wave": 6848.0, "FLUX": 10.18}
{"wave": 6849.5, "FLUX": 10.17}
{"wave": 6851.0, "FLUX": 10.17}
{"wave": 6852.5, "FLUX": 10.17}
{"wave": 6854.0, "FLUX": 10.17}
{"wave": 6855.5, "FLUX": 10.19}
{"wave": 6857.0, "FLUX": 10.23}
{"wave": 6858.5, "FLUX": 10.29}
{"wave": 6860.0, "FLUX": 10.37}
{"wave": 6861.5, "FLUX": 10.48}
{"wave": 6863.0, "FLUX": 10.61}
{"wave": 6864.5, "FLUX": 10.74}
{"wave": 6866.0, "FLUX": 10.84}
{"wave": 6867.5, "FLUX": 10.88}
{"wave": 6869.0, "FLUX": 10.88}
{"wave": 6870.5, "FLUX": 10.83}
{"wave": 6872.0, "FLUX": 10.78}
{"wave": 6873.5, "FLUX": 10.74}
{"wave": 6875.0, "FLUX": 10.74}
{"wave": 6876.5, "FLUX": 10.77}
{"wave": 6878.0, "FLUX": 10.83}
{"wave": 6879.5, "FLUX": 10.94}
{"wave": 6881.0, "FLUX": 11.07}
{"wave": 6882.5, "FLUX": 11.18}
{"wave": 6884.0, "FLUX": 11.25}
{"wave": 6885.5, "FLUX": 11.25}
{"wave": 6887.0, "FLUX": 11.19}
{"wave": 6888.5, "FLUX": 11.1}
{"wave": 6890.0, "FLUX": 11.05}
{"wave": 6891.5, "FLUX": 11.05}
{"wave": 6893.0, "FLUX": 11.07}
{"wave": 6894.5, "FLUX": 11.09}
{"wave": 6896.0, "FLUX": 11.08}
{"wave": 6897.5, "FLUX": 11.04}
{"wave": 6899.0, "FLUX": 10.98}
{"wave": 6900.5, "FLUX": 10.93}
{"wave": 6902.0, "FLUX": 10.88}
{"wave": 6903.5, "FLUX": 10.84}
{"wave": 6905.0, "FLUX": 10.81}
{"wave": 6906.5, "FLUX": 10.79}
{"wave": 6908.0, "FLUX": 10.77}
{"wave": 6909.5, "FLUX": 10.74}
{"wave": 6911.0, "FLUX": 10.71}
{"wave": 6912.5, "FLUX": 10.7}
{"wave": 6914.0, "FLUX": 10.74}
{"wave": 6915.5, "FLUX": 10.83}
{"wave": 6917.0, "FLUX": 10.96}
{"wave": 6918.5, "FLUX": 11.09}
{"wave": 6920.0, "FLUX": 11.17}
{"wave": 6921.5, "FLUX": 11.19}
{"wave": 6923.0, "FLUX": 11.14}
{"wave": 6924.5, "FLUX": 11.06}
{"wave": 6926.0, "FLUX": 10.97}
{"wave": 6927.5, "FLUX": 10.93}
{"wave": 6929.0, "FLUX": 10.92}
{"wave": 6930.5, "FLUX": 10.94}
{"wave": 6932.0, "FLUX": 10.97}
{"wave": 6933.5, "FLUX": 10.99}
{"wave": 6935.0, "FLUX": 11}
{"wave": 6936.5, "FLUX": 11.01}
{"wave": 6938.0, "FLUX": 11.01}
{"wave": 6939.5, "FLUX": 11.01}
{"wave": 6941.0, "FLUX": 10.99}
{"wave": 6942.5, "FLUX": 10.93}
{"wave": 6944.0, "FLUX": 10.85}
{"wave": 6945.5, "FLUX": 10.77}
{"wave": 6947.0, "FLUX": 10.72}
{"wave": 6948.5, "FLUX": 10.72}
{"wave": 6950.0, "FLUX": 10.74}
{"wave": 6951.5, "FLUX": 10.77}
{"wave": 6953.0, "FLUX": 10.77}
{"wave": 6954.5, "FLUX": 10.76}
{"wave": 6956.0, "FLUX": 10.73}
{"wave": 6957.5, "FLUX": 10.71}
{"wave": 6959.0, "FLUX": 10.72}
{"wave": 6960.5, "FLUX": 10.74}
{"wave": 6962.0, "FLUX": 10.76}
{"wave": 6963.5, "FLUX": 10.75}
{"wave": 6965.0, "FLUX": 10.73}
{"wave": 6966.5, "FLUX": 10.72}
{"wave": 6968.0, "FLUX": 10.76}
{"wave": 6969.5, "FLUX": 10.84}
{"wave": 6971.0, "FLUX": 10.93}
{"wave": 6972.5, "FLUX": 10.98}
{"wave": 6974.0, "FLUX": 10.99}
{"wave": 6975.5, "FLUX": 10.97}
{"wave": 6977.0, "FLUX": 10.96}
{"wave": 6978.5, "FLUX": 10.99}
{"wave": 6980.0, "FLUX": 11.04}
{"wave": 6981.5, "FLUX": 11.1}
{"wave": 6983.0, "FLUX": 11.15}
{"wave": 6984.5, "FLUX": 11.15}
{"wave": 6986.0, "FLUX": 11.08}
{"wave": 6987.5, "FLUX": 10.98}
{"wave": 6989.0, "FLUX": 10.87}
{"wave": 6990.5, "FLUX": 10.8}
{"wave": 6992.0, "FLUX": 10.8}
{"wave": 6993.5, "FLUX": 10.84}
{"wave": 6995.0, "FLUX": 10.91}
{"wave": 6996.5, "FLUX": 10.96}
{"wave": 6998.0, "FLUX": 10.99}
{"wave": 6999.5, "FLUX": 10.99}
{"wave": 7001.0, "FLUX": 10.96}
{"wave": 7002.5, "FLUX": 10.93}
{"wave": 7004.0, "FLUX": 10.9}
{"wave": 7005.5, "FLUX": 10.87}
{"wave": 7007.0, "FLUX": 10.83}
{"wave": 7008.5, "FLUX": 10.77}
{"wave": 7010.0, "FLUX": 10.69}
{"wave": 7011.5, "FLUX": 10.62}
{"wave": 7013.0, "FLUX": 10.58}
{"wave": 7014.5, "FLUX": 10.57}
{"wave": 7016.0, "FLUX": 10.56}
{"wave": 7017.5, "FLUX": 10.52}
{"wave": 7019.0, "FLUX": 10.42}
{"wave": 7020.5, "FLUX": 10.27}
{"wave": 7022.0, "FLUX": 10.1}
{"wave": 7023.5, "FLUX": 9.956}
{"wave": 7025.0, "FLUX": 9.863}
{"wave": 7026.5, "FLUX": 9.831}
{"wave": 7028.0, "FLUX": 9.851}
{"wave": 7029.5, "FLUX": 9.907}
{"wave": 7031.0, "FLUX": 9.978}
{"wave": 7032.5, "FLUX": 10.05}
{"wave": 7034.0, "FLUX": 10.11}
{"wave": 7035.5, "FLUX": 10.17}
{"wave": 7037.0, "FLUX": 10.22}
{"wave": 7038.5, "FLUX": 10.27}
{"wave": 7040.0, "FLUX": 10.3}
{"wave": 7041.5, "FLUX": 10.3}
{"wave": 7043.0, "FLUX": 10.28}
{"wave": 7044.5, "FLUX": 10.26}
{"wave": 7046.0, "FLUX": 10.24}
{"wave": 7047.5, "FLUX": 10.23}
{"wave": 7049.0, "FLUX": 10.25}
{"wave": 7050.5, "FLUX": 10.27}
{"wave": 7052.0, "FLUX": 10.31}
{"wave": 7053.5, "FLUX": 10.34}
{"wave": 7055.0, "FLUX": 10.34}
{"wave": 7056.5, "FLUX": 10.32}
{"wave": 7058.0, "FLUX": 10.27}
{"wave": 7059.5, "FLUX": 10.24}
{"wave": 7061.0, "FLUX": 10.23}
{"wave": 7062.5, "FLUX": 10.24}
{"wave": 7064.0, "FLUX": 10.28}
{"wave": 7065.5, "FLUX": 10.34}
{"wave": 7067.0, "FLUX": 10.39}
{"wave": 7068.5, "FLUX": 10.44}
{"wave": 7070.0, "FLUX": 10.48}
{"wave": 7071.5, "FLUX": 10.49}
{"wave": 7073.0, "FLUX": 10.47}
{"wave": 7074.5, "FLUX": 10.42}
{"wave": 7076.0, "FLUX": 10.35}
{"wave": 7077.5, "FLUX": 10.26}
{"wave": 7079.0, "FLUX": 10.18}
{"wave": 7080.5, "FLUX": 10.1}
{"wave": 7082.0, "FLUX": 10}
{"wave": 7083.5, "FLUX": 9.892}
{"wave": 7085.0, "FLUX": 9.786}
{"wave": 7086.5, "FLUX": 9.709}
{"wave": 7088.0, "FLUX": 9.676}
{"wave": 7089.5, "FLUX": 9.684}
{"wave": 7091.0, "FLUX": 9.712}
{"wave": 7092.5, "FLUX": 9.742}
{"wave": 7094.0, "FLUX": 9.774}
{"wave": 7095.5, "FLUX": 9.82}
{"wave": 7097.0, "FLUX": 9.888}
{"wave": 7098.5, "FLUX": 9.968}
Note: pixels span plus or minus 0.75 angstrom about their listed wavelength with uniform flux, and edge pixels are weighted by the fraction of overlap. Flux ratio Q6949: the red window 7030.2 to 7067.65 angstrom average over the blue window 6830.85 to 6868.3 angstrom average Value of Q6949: 0.98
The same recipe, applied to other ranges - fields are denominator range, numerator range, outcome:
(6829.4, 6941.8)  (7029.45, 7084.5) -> 0.95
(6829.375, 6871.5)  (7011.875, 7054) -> 0.97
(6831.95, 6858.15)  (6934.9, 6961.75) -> 1.04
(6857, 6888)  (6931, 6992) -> 1.01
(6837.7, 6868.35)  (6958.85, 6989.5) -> 1.05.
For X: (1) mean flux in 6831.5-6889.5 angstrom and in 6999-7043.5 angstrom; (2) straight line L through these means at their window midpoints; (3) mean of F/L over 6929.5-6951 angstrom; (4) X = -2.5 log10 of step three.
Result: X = -0.04 mag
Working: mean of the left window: 10.7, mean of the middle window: 10.9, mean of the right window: 10.4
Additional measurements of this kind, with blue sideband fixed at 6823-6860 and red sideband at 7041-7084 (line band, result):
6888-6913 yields -0.049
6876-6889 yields -0.062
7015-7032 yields 0.022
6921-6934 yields -0.060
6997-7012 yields -0.053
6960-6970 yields -0.039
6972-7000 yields -0.063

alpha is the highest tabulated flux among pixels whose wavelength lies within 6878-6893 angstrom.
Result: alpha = 11.25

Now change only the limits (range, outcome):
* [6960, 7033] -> 11.15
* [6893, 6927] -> 11.19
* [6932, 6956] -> 11.01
